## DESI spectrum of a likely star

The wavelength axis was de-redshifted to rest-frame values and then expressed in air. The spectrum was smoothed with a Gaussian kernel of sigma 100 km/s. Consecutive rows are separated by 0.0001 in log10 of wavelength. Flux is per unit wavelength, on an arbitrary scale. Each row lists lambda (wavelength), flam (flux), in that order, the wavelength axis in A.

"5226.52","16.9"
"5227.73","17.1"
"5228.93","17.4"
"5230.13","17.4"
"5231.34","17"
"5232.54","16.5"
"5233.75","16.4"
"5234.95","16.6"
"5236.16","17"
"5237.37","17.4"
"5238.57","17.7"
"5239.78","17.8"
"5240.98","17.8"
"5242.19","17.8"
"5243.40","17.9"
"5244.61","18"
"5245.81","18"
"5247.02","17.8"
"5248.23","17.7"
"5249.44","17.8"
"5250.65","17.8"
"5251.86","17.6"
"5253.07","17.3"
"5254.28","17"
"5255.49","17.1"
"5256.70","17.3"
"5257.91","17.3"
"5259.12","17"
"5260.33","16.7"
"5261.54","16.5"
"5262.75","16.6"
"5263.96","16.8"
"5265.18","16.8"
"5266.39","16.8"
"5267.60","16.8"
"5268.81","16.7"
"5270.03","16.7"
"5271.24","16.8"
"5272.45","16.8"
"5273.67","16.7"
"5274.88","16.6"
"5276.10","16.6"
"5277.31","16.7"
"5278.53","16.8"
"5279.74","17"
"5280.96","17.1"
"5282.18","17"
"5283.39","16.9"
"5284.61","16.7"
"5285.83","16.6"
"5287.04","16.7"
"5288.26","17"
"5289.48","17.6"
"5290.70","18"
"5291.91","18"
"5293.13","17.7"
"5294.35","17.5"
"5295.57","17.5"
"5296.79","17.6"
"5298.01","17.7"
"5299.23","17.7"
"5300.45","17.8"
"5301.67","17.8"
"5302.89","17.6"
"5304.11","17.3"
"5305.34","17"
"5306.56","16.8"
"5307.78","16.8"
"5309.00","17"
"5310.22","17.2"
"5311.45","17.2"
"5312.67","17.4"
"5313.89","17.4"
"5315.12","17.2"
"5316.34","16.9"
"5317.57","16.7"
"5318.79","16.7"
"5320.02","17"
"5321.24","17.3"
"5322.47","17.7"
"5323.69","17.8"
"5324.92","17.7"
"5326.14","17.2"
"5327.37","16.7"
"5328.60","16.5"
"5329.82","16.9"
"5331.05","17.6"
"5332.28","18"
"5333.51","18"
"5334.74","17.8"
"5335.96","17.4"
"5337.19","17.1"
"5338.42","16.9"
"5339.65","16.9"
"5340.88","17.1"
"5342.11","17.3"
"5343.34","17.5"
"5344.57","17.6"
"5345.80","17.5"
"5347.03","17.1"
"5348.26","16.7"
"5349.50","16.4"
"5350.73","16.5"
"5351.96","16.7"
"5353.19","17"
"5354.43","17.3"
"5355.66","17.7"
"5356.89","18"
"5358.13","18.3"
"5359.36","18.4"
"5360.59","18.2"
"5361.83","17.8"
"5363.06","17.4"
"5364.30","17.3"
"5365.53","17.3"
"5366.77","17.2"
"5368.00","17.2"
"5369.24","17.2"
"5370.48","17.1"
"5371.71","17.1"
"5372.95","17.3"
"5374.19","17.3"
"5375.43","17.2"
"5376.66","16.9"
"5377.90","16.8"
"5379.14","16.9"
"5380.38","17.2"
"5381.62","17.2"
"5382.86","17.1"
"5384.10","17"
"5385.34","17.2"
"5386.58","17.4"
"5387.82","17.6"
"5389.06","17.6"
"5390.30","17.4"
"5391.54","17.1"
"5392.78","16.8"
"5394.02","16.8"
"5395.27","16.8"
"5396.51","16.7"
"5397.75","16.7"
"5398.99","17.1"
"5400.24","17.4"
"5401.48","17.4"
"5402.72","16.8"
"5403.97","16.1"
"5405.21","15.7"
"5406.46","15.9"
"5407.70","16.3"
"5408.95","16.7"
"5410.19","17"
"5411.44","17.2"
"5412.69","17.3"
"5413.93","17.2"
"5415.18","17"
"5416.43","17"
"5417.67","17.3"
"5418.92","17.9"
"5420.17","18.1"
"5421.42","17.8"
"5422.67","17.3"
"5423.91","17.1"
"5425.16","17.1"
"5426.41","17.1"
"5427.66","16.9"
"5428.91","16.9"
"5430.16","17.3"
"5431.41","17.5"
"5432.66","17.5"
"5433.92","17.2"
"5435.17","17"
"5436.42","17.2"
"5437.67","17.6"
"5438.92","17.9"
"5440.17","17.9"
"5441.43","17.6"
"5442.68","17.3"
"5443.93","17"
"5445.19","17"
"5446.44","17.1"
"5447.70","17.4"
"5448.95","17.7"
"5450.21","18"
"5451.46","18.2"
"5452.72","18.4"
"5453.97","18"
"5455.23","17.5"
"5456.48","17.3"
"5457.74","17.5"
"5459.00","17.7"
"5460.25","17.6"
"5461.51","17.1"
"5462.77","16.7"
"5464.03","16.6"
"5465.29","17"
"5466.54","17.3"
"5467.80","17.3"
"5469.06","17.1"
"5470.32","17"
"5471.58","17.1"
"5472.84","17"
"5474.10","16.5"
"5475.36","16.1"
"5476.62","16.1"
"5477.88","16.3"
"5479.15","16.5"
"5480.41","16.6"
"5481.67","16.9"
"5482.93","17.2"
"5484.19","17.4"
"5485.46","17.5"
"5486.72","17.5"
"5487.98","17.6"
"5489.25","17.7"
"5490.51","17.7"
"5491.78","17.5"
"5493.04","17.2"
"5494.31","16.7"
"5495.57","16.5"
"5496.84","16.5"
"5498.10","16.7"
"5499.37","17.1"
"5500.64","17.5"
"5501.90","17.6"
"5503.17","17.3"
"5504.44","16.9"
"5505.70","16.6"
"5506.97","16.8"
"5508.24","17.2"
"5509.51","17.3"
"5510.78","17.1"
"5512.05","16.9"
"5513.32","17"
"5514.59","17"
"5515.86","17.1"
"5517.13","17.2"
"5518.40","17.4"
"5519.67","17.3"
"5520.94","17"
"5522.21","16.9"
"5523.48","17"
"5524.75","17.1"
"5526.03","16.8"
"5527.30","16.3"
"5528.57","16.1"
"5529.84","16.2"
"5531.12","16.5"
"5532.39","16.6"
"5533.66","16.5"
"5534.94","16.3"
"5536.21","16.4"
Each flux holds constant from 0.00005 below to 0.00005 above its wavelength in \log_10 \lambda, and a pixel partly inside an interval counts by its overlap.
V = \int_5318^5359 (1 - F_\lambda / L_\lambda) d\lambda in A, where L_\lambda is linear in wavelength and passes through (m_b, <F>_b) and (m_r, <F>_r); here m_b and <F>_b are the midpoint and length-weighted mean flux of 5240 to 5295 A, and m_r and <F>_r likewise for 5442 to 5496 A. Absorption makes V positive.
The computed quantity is -0.22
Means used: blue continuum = 17.2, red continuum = 17.2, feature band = 17.3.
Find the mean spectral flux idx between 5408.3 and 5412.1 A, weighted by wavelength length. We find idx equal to 16.9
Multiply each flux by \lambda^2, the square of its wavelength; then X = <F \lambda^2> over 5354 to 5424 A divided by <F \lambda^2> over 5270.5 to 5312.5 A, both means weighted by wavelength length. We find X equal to 1.0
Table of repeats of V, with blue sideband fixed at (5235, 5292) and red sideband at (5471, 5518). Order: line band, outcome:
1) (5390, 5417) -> 0.4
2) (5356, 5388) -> -0.5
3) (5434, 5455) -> -0.6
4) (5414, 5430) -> -0.2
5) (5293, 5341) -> -0.5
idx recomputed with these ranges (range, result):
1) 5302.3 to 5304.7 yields 17.5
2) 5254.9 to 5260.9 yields 17.1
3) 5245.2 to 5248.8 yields 17.9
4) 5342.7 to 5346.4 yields 17.5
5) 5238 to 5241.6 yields 17.8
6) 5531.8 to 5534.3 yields 16.6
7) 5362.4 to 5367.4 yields 17.3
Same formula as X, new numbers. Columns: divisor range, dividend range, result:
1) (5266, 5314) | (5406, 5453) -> 1.06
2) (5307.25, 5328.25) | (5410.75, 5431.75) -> 1.05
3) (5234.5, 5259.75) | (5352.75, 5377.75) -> 1.04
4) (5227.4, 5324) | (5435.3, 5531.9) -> 1.08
